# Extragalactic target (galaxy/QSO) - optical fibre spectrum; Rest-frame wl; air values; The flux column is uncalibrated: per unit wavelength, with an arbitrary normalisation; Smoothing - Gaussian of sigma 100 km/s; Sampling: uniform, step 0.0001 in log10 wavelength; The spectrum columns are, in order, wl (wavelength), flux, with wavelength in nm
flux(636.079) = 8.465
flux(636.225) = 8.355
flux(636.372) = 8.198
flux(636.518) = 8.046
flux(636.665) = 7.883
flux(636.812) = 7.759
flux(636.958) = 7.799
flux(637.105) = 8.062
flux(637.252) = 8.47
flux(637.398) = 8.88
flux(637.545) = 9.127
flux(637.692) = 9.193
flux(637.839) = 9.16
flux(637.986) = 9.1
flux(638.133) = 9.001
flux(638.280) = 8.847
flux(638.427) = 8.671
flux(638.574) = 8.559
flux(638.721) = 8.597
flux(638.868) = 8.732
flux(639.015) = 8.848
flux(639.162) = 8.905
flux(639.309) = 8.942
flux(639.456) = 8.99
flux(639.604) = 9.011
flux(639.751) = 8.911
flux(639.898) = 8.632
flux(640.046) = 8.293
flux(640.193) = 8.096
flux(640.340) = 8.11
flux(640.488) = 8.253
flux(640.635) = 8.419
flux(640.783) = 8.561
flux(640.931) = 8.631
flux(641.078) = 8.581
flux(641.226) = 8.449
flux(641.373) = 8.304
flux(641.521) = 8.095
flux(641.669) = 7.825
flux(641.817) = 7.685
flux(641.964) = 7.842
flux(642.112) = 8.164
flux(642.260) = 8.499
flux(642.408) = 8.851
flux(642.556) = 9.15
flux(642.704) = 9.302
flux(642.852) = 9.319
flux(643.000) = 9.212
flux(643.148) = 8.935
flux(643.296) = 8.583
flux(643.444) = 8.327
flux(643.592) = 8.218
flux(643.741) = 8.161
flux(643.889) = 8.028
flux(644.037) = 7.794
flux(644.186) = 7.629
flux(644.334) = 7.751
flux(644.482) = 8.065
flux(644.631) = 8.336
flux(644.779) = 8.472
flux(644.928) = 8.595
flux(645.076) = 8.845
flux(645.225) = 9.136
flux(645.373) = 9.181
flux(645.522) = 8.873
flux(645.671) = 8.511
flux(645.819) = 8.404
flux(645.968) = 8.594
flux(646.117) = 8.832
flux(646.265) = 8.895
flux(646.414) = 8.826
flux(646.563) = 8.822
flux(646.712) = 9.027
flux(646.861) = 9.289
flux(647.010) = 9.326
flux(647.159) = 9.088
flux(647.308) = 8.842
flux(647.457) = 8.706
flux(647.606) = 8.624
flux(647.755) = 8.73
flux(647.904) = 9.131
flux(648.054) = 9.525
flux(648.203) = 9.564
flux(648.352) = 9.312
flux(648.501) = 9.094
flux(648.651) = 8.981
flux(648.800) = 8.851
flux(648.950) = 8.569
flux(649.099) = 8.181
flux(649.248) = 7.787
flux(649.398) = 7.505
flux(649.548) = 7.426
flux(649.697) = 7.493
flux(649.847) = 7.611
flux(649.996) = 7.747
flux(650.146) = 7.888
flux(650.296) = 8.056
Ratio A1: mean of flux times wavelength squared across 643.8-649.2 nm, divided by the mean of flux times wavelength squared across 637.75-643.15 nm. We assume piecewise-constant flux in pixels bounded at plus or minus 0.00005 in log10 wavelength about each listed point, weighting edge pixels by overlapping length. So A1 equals 1.03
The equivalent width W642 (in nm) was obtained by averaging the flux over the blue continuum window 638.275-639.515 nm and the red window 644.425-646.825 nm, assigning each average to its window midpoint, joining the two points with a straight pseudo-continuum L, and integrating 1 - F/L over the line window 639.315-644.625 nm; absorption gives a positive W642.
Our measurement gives 0.20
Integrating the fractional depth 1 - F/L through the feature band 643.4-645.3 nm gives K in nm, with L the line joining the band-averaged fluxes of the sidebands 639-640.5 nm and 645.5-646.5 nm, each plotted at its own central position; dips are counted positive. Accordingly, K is 0.09 nm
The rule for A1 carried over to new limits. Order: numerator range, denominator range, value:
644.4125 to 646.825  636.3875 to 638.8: 1.04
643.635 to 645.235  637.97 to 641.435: 0.97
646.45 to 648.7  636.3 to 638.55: 1.09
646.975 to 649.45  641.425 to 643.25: 1.05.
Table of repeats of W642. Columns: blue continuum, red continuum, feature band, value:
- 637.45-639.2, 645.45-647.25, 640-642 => 0.15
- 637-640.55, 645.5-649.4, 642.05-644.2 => 0.05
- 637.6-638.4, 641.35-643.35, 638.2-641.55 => 0.09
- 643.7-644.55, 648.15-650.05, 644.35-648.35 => -0.38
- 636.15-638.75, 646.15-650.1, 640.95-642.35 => 0.06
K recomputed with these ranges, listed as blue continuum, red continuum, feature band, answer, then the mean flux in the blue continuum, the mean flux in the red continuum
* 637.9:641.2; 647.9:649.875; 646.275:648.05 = -0.09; 8.67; 8.5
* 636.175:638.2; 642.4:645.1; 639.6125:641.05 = 0.01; 8.5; 8.49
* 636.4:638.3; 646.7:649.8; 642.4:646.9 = 0.01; 8.55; 8.7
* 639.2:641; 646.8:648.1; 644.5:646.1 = 0.04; 8.57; 9.01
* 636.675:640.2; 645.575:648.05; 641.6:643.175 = 0.03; 8.69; 8.87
